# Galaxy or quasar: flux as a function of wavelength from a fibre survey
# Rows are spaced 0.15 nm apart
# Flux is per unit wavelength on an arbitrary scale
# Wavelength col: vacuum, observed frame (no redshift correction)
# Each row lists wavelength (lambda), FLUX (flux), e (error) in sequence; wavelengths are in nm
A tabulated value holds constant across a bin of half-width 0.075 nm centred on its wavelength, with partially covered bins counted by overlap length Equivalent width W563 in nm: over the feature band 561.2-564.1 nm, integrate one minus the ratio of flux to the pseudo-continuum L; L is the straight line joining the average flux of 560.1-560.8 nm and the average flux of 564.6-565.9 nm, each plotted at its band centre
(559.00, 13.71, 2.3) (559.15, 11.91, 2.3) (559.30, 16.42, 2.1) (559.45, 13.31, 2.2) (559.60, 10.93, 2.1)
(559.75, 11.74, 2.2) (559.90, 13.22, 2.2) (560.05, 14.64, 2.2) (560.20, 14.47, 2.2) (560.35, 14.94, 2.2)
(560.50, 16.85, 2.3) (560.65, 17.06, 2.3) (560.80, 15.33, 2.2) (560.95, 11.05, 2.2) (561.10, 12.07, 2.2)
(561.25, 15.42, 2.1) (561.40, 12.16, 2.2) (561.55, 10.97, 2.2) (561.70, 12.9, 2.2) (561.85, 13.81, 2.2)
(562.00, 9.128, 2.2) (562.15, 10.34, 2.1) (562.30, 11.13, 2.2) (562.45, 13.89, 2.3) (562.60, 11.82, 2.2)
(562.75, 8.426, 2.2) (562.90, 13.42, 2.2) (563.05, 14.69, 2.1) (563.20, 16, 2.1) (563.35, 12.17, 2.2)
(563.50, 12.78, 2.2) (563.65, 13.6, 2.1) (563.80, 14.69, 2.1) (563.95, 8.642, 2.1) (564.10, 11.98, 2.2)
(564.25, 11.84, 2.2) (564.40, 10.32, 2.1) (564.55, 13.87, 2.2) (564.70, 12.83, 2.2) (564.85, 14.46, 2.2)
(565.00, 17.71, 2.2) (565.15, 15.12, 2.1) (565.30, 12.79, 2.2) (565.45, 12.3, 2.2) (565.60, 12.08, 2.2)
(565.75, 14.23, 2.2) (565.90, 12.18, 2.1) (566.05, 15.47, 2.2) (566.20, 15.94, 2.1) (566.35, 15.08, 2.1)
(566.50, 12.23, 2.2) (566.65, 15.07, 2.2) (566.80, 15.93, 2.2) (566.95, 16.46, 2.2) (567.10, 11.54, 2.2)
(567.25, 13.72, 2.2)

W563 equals 0.48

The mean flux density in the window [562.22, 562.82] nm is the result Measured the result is 11.3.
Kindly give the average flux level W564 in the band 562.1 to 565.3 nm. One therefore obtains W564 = 12.9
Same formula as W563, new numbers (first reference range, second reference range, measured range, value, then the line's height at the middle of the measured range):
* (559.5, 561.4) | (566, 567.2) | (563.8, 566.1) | 0.221 nm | 14.5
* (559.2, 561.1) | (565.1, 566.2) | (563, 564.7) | 0.122 nm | 13.7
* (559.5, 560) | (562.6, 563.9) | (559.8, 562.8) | -0.115 nm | 12.6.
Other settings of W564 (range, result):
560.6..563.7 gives 12.7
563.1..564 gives 13.1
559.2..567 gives 13.4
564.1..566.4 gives 13.7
